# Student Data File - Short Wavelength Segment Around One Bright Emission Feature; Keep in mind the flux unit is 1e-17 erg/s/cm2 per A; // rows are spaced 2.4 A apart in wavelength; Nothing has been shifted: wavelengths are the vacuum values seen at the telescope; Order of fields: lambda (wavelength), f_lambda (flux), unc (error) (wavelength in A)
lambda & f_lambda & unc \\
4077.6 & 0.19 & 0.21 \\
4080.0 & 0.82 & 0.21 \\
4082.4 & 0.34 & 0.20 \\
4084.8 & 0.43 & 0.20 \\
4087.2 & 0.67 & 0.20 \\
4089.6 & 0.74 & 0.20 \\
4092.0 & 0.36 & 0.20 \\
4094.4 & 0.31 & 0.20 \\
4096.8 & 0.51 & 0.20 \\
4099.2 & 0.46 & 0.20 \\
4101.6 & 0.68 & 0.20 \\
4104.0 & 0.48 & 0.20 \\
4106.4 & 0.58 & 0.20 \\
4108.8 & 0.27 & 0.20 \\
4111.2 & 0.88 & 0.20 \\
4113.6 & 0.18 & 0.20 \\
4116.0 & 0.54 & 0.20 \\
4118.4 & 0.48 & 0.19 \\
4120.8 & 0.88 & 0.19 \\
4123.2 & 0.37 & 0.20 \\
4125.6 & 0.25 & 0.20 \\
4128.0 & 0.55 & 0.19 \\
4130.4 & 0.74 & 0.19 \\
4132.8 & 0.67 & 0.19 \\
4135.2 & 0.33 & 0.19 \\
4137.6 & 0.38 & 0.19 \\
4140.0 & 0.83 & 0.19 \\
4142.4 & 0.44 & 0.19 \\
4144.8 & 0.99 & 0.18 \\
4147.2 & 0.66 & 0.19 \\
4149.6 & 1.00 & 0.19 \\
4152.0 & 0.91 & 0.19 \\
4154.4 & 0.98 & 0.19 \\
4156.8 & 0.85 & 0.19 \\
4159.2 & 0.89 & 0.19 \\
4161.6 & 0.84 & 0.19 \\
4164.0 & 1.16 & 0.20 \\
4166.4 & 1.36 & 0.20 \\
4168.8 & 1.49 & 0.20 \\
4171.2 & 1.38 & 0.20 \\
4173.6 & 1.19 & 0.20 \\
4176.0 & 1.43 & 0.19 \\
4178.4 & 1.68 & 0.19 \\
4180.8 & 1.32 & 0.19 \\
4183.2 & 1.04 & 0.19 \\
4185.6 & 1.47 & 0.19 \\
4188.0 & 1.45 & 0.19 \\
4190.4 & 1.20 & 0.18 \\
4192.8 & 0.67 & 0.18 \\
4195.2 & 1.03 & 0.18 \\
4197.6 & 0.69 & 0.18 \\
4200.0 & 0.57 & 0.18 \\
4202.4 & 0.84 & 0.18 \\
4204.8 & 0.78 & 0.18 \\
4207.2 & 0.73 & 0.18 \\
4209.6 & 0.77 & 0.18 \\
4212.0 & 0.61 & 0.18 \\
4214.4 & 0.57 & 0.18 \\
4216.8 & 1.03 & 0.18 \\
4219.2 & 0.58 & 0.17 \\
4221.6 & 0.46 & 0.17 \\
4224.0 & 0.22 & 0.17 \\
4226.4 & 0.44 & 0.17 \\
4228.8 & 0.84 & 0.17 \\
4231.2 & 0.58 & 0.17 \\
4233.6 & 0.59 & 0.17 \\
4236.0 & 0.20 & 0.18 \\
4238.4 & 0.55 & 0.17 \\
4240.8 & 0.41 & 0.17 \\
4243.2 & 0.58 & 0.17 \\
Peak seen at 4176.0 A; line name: C IV 1549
